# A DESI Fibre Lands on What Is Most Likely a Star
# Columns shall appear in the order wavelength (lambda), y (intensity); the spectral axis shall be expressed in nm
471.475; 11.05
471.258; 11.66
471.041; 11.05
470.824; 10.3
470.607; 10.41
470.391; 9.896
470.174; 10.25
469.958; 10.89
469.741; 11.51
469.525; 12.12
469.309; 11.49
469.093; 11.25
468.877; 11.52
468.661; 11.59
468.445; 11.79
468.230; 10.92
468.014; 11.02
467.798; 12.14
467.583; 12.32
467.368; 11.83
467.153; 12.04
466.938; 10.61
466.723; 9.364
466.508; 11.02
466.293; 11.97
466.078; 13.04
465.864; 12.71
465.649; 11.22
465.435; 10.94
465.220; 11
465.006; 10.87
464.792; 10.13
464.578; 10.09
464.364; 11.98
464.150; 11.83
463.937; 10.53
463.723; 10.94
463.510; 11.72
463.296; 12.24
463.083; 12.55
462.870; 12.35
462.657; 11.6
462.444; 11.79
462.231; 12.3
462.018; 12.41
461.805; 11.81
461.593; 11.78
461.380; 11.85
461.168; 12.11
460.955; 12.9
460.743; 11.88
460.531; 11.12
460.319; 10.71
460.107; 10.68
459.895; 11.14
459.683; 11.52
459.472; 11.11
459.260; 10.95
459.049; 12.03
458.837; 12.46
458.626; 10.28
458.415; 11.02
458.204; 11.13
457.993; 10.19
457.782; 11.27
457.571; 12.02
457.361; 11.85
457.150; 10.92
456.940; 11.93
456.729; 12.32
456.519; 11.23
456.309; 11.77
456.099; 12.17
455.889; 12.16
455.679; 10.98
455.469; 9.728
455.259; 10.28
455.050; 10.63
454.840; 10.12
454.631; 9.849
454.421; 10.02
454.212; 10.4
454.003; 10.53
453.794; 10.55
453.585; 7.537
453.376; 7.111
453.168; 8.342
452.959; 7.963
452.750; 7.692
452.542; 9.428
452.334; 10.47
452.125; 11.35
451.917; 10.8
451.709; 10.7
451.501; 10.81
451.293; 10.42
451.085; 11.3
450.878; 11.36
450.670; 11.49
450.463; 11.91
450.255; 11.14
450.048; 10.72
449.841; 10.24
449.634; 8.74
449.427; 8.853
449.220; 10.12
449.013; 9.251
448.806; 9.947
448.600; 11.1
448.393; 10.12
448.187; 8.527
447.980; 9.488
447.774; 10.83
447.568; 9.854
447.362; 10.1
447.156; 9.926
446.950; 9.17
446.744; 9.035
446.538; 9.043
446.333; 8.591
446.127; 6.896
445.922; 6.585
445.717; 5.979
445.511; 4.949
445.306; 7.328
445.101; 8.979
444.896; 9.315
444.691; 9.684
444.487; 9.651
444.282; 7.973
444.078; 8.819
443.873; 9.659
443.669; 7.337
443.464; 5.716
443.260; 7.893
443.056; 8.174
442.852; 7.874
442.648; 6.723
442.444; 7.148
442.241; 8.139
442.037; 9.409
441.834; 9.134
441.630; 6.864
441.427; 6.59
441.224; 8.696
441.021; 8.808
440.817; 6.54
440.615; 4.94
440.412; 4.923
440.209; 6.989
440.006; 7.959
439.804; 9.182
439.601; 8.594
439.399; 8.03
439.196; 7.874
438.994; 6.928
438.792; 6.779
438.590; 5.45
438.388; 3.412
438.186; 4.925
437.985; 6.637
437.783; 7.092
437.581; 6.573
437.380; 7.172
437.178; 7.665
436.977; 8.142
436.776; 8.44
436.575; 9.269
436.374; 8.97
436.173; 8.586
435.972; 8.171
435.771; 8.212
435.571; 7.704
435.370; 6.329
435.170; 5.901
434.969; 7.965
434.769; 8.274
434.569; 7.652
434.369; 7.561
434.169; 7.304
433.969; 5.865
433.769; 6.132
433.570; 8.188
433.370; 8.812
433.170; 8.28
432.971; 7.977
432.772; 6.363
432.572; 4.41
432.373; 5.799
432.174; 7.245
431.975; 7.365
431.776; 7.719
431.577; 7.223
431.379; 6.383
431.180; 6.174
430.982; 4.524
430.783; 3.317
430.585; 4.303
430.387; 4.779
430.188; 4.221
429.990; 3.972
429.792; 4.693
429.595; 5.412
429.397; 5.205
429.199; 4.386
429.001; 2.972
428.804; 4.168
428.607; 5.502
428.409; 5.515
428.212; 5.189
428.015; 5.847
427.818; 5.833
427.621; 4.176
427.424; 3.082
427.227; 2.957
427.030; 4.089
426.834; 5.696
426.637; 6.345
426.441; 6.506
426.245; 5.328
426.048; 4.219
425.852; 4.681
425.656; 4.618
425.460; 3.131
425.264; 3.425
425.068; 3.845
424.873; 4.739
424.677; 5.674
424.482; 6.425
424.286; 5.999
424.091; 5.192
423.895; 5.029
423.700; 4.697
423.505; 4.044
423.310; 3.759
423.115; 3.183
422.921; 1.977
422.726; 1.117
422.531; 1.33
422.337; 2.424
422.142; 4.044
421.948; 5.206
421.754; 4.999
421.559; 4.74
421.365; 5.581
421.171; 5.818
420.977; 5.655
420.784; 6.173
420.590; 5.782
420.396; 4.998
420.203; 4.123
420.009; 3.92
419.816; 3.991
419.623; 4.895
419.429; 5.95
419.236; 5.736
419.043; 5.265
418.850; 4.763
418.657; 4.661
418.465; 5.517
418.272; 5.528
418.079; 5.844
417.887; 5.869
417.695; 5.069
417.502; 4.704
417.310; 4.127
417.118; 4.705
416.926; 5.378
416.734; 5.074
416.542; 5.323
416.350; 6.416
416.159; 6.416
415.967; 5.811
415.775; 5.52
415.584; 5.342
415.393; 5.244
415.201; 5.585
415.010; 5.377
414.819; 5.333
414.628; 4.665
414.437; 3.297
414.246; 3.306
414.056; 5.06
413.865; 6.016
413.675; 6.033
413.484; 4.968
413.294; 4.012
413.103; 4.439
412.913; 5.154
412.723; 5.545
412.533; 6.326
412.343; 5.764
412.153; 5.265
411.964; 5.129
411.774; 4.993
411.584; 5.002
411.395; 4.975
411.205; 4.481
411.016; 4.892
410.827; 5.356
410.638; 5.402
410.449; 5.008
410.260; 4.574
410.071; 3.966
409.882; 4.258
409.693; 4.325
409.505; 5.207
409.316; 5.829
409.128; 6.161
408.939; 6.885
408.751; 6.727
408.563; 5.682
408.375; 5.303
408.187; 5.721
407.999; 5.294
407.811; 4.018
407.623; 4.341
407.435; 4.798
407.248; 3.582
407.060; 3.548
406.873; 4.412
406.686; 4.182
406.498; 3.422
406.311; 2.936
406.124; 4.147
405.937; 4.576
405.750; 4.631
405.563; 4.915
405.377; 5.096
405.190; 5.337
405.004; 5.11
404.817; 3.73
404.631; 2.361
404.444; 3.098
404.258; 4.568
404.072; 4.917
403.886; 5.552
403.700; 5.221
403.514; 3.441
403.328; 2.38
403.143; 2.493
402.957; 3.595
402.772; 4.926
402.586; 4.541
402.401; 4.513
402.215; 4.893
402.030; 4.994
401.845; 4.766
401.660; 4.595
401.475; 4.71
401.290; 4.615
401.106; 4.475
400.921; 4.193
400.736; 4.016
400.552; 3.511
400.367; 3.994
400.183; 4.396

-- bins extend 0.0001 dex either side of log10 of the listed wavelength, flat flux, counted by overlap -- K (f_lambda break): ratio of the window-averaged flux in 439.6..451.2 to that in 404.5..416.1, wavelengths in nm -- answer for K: 1.77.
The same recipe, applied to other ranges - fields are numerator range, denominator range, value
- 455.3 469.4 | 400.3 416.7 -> 2.41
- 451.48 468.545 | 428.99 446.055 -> 1.58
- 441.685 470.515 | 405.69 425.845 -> 2.15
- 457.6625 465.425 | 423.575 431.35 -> 2.40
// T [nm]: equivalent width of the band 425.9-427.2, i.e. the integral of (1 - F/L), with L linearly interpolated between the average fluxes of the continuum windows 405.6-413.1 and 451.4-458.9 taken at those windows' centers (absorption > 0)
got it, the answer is 0.33 nm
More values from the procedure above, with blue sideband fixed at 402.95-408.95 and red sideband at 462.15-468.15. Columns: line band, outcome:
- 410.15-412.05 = 0.02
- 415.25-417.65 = 0.14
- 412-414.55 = 0.13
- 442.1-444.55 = 0.27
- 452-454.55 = 0.20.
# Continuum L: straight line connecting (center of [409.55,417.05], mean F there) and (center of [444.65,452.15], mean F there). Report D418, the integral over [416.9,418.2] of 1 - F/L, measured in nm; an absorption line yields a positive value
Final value 0.13 nm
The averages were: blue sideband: 5.1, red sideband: 9.57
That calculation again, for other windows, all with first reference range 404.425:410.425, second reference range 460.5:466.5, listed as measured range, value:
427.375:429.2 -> 0.64 nm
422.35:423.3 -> 0.65 nm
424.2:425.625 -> 0.44 nm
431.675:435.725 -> 0.41 nm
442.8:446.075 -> 0.51 nm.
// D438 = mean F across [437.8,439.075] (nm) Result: 5.76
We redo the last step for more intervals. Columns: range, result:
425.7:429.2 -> 4.81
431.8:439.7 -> 7.24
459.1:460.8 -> 11.1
